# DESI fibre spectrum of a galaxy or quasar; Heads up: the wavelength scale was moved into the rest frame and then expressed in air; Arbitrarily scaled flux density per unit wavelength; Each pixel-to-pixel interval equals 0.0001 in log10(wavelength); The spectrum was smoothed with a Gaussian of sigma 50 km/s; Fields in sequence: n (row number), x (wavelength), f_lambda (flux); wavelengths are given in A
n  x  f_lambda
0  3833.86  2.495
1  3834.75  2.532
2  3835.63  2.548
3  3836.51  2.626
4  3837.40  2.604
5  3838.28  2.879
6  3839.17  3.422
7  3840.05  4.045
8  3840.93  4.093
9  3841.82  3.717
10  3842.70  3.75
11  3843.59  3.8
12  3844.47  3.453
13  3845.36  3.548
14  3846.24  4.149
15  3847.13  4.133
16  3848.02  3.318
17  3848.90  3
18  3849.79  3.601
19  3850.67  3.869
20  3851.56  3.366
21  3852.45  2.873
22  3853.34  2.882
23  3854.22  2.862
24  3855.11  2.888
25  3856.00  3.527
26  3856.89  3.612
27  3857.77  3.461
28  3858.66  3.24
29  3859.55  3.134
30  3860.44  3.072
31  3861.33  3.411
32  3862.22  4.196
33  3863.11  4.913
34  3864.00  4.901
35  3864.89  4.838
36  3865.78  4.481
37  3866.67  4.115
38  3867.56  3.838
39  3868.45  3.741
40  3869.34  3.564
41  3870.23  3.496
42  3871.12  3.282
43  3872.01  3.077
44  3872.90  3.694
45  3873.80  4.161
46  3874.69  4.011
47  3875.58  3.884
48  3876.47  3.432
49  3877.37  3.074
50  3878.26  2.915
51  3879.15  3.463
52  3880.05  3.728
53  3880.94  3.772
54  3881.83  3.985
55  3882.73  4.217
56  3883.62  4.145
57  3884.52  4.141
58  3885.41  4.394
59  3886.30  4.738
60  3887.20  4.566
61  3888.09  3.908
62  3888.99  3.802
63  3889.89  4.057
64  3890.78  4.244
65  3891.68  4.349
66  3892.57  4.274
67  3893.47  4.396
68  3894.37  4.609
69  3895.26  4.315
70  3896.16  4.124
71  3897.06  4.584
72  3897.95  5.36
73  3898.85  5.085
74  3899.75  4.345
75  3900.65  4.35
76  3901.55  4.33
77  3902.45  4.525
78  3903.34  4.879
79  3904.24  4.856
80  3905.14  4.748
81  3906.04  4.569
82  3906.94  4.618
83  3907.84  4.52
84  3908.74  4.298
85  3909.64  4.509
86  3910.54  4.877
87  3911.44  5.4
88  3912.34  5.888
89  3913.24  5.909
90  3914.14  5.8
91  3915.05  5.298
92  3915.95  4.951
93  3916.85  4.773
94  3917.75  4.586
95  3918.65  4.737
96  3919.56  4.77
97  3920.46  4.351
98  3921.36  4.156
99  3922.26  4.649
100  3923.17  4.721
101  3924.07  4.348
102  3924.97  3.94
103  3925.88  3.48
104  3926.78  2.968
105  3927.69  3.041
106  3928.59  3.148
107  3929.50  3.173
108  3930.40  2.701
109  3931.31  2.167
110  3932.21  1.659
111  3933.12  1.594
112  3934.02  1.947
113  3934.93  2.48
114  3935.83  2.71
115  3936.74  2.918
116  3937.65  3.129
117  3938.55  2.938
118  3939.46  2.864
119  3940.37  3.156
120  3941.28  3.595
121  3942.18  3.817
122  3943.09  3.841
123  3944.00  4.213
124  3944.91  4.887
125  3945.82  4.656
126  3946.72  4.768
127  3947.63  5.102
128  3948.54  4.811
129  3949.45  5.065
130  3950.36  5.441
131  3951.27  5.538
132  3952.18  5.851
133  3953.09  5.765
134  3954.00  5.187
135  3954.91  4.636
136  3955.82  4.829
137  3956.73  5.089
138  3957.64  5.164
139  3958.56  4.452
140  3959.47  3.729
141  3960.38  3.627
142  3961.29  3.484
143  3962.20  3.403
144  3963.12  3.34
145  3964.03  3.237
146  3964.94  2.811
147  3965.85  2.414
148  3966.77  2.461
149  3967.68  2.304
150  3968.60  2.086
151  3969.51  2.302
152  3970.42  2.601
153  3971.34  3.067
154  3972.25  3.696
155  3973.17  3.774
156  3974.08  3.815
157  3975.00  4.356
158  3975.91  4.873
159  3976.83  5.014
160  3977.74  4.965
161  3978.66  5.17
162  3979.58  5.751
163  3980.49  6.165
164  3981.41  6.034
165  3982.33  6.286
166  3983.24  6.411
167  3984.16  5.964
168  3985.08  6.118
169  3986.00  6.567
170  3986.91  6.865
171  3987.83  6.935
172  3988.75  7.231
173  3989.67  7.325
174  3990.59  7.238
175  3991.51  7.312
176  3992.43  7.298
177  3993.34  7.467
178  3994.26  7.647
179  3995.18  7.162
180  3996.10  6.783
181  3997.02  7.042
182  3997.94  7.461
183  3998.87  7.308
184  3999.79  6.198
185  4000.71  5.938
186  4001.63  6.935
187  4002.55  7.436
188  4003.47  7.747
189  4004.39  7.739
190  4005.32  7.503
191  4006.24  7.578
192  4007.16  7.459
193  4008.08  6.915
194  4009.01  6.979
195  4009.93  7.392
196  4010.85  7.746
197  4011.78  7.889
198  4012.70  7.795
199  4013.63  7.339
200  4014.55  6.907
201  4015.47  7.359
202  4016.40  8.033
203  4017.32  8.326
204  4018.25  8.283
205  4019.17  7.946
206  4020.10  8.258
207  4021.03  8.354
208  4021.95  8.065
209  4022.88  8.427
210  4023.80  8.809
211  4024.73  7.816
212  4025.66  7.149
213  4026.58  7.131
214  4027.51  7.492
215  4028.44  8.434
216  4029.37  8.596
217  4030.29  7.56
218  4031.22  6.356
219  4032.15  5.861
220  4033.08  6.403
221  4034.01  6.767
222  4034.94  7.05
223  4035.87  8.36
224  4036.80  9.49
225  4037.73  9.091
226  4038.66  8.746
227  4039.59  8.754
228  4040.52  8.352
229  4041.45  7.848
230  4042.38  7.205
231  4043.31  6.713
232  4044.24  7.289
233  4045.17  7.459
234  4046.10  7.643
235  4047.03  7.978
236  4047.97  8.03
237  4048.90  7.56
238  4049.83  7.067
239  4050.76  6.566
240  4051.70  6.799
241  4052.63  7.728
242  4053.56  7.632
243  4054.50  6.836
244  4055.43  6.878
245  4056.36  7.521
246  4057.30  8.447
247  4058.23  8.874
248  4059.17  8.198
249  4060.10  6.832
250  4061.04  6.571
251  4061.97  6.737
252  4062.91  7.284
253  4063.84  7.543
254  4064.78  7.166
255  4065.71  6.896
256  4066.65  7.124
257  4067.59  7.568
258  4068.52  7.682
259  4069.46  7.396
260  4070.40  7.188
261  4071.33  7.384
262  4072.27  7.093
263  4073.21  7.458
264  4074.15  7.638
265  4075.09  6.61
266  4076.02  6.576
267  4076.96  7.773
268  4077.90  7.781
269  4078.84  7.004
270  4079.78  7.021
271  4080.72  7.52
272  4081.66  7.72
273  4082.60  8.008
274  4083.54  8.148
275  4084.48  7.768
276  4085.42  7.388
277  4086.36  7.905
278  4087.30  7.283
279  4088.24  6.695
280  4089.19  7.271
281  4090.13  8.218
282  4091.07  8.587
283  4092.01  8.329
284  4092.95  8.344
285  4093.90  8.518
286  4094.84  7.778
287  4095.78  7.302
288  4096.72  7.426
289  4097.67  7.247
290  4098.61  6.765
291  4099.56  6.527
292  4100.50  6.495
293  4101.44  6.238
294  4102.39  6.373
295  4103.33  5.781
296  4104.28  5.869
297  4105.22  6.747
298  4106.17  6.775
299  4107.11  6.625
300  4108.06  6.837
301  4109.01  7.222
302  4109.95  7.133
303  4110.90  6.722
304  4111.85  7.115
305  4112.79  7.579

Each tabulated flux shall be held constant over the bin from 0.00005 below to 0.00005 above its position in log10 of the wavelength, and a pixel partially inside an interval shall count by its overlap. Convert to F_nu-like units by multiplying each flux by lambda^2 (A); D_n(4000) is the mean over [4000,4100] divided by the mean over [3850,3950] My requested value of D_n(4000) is 2.0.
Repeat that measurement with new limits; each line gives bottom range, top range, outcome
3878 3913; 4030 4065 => 1.83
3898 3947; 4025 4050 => 2.00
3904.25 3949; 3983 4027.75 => 1.92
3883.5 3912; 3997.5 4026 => 1.78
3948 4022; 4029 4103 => 1.32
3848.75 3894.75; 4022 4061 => 2.19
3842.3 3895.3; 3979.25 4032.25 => 2.06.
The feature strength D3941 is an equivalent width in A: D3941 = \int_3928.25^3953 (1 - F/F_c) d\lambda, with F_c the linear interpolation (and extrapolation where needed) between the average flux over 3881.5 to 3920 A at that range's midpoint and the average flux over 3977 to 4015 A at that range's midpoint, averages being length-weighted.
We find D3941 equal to 8.6 A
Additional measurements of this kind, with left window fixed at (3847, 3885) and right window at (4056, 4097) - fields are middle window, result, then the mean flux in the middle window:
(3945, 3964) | 2.2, 4.67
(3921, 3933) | 3.6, 3.34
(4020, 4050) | -4.4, 7.76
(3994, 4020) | -4.7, 7.4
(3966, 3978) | 4.7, 3.43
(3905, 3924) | -1.3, 4.85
